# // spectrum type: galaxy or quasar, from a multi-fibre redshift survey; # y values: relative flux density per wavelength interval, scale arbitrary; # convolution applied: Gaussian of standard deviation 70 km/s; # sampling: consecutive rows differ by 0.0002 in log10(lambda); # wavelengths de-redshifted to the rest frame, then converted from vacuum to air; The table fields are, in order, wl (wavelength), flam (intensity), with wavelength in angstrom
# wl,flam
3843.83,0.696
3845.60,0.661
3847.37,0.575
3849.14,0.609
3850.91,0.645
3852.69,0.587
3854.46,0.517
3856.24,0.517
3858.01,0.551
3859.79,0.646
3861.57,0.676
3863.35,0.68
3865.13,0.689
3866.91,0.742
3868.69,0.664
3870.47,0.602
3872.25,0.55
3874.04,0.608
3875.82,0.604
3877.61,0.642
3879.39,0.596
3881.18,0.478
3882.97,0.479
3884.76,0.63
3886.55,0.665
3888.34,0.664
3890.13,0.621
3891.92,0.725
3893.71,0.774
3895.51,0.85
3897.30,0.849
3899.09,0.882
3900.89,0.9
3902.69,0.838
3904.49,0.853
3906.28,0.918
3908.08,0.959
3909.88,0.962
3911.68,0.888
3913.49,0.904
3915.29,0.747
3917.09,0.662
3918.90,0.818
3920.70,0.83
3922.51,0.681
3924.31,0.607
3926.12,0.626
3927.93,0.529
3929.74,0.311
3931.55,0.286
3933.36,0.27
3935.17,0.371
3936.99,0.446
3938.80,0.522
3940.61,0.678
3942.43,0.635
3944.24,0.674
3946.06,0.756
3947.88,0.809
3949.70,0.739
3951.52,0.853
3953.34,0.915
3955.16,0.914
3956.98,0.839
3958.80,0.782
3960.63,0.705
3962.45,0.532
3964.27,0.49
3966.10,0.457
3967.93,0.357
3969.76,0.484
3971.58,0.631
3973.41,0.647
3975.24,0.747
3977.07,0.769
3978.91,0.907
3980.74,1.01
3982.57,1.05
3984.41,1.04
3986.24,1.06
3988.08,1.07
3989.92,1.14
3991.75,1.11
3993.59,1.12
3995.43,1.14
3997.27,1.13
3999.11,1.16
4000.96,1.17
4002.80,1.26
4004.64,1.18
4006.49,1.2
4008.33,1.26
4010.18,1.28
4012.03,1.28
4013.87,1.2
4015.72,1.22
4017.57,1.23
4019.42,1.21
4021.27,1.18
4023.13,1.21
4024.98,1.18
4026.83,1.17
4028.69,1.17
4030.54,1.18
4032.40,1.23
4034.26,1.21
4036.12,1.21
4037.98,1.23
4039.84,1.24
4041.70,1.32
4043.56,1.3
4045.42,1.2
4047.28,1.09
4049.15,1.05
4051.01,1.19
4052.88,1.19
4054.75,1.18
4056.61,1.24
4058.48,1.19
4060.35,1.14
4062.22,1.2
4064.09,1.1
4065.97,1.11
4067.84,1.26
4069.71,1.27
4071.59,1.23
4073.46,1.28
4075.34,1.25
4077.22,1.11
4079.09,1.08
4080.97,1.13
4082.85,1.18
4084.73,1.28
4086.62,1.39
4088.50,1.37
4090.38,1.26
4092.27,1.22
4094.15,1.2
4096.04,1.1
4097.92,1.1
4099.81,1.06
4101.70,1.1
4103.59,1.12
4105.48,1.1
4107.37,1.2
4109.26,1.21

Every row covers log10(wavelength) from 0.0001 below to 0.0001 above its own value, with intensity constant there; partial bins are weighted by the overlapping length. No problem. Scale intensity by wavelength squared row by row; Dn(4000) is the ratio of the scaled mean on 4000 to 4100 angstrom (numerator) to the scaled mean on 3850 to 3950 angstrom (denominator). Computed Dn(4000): 1.95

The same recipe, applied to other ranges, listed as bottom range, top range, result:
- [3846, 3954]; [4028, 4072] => 1.92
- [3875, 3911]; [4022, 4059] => 1.73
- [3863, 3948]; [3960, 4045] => 1.64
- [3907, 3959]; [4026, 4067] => 1.82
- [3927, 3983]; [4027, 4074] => 1.94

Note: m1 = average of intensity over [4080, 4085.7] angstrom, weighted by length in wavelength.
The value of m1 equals 1.19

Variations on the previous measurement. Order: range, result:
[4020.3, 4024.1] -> 1.19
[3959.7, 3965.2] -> 0.576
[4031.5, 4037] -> 1.22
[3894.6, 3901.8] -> 0.87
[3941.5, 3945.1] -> 0.655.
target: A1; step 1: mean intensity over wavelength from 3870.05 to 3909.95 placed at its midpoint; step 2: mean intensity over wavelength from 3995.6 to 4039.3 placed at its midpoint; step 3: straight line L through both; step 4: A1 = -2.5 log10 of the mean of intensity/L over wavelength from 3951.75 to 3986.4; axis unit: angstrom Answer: 0.34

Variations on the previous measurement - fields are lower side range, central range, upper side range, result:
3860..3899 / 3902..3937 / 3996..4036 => 0.19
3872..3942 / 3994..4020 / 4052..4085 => -0.21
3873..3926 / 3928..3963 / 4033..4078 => 0.36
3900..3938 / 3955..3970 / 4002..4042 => 0.43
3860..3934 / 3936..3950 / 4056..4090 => 0.26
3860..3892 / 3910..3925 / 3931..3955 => -0.24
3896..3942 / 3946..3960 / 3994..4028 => 0.07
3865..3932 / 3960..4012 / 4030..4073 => 0.07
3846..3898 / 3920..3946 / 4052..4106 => 0.43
